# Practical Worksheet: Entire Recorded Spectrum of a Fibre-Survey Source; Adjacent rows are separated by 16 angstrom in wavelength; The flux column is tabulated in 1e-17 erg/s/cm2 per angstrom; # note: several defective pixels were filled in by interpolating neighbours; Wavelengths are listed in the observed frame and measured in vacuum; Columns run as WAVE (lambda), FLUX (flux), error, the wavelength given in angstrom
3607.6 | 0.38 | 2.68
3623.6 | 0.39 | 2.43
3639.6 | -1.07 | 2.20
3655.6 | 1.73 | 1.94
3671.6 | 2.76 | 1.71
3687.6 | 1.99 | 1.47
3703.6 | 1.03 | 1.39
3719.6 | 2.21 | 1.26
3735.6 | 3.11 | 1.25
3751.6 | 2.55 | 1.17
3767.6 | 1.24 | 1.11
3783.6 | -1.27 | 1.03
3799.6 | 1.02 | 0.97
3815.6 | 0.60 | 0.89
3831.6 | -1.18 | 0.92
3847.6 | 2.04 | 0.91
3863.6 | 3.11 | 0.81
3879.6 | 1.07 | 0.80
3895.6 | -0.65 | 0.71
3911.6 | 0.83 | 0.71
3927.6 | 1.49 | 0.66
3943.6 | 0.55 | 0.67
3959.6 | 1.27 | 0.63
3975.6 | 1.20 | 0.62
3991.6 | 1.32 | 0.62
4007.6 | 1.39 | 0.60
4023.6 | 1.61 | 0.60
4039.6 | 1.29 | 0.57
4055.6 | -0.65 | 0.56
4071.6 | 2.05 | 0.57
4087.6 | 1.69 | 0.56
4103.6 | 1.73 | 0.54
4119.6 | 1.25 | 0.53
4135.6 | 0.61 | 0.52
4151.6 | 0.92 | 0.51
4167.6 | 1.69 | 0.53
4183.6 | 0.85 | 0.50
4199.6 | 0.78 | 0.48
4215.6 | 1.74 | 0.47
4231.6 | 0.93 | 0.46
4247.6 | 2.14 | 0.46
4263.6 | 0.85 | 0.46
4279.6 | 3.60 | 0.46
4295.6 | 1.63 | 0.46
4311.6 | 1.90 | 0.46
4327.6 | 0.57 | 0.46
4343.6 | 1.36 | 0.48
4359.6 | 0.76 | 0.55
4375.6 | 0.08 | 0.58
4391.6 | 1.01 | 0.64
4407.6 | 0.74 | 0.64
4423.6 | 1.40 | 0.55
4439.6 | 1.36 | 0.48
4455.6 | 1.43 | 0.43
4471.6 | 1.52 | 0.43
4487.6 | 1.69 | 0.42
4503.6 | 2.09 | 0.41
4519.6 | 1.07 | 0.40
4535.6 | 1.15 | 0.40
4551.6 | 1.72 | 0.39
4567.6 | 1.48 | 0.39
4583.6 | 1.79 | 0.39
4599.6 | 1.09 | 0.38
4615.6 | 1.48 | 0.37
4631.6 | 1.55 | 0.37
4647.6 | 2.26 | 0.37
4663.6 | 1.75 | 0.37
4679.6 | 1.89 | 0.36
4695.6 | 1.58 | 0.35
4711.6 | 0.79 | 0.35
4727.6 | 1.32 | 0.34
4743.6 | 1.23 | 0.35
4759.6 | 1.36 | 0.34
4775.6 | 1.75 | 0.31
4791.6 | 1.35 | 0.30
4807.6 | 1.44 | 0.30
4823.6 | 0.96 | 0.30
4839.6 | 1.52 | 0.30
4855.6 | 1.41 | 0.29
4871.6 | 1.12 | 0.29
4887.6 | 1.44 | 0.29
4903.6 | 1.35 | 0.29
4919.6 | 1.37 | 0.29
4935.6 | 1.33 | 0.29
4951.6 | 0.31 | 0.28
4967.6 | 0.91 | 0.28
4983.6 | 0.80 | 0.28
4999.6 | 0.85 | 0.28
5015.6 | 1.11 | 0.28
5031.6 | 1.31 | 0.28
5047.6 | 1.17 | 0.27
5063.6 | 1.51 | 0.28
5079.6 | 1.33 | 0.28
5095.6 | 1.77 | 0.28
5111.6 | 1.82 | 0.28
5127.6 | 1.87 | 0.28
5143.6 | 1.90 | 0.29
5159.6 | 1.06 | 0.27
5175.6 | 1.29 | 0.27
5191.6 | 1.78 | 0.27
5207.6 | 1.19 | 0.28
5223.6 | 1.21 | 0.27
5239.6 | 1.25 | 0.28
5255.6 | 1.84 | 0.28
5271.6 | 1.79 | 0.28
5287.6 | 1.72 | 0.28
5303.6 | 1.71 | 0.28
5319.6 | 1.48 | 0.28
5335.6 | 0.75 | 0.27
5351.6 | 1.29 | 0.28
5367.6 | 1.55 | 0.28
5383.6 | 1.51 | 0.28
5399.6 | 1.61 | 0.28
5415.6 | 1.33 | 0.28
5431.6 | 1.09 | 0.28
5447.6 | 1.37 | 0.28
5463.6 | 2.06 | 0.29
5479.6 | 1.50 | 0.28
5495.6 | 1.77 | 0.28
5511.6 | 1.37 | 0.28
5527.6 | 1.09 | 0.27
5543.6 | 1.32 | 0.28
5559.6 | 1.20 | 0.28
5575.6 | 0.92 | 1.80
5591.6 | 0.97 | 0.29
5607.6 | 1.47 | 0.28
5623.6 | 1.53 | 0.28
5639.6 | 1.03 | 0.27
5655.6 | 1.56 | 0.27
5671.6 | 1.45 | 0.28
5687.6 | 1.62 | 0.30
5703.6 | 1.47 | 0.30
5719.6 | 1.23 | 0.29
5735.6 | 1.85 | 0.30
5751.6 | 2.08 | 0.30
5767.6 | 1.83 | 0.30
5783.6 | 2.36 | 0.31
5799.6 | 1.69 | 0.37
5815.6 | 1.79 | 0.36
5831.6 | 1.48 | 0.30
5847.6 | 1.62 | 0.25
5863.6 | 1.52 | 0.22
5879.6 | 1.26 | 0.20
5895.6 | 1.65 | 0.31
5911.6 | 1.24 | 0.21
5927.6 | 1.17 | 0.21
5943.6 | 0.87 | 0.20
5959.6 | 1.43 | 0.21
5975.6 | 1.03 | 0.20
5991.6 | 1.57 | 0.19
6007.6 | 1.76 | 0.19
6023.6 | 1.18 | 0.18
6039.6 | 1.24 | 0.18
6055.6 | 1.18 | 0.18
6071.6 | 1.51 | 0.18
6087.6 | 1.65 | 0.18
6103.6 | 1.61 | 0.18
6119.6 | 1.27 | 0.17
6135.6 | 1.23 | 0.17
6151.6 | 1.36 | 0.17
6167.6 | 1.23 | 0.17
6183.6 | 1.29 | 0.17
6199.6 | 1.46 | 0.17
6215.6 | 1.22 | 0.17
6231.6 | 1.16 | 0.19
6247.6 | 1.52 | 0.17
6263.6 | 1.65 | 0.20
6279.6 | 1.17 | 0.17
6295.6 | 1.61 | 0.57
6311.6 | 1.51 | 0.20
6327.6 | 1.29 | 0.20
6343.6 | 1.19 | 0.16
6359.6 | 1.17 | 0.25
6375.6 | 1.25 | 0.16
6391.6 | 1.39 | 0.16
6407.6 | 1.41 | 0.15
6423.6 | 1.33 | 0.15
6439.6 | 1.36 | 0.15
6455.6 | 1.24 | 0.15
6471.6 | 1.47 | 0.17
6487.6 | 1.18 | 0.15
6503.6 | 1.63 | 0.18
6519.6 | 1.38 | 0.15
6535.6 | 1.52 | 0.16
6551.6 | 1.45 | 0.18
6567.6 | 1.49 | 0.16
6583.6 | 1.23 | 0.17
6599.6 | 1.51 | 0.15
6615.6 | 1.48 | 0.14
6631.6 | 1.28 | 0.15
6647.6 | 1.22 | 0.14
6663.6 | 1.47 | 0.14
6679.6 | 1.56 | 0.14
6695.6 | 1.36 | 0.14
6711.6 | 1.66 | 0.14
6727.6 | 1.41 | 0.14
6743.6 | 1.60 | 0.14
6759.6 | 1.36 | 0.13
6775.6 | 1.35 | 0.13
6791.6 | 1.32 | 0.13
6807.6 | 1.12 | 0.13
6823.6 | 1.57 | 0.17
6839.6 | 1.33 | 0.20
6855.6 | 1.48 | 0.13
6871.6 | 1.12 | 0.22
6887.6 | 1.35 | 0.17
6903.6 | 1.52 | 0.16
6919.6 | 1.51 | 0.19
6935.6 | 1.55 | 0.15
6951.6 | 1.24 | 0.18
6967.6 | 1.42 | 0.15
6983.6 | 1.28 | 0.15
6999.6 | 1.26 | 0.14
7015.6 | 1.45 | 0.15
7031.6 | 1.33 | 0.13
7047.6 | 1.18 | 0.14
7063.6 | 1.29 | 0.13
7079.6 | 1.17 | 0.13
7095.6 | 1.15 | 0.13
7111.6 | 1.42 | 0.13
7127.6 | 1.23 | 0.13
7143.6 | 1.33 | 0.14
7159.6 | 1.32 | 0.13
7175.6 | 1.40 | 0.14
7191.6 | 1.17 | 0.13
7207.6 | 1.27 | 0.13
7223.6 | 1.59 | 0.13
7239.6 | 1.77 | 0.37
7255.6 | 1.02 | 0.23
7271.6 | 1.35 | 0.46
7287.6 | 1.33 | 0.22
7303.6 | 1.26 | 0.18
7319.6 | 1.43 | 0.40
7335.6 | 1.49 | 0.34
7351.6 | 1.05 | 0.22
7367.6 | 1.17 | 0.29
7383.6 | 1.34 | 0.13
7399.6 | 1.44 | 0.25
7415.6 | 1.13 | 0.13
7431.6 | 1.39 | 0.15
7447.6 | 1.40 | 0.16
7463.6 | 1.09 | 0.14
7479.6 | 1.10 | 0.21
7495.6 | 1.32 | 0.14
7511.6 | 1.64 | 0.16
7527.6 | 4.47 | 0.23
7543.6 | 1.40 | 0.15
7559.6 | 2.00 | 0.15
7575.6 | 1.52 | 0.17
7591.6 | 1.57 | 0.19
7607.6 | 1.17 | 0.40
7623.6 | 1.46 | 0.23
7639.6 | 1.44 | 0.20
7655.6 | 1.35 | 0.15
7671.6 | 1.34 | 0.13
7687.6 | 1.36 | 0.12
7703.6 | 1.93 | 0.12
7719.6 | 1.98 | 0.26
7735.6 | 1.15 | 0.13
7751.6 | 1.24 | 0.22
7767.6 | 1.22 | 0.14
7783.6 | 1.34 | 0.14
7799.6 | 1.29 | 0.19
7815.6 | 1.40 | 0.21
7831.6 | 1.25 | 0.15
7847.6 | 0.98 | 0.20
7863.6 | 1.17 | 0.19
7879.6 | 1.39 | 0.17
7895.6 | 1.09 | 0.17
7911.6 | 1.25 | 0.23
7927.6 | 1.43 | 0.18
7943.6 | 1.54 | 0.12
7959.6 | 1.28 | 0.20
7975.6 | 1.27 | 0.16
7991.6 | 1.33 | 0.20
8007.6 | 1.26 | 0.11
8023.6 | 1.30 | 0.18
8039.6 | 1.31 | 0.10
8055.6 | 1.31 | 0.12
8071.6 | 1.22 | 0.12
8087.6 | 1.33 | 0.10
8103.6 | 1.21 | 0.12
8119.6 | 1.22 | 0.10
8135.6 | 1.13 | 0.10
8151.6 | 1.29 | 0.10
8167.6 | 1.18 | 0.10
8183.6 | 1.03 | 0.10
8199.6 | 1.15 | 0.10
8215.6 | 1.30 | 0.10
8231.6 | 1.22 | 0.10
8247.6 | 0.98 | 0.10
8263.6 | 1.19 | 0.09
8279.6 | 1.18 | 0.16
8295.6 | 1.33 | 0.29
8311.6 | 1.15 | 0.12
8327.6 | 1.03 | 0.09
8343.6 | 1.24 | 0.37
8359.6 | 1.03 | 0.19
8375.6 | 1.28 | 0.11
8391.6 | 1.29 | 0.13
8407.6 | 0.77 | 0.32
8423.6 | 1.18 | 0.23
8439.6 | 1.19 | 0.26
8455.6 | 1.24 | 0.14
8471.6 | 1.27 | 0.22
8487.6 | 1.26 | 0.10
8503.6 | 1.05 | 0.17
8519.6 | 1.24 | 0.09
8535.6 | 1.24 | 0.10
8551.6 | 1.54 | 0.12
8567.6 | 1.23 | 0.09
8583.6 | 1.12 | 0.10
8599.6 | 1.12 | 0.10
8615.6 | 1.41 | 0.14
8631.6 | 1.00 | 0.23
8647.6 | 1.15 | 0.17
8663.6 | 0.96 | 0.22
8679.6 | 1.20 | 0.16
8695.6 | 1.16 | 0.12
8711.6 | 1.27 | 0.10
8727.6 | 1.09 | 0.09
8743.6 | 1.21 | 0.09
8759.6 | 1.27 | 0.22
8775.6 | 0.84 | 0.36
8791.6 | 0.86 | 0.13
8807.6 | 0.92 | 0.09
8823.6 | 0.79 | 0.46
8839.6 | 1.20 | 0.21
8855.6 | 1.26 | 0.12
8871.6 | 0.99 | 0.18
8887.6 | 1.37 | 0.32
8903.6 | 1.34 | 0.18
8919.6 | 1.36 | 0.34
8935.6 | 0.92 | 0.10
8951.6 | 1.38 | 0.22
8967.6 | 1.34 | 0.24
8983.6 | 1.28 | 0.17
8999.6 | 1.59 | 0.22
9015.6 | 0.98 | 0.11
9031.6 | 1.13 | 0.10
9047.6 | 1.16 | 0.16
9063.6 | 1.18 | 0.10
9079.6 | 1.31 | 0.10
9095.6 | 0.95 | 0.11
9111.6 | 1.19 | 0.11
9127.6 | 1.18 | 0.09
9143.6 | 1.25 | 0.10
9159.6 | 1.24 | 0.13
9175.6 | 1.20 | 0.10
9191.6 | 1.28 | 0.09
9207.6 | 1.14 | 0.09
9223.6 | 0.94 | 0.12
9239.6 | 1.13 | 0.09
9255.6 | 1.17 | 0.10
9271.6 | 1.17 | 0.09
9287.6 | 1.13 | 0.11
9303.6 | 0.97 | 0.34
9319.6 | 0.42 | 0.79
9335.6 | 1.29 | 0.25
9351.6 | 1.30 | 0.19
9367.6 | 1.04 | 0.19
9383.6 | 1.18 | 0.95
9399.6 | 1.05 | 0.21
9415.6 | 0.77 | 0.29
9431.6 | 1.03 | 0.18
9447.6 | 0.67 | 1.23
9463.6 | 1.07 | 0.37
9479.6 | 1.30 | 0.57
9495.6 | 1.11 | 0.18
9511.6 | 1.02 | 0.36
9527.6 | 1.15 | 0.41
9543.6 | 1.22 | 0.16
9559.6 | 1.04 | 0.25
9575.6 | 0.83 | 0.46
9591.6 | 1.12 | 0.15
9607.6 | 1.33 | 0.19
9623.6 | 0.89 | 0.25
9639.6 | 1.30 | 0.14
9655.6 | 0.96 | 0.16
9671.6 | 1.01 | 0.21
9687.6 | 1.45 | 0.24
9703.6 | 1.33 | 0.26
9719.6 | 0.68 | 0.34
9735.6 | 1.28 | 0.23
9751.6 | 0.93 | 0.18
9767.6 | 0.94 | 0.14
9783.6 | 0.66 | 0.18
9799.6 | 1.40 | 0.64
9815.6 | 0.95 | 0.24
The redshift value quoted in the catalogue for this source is 0.15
